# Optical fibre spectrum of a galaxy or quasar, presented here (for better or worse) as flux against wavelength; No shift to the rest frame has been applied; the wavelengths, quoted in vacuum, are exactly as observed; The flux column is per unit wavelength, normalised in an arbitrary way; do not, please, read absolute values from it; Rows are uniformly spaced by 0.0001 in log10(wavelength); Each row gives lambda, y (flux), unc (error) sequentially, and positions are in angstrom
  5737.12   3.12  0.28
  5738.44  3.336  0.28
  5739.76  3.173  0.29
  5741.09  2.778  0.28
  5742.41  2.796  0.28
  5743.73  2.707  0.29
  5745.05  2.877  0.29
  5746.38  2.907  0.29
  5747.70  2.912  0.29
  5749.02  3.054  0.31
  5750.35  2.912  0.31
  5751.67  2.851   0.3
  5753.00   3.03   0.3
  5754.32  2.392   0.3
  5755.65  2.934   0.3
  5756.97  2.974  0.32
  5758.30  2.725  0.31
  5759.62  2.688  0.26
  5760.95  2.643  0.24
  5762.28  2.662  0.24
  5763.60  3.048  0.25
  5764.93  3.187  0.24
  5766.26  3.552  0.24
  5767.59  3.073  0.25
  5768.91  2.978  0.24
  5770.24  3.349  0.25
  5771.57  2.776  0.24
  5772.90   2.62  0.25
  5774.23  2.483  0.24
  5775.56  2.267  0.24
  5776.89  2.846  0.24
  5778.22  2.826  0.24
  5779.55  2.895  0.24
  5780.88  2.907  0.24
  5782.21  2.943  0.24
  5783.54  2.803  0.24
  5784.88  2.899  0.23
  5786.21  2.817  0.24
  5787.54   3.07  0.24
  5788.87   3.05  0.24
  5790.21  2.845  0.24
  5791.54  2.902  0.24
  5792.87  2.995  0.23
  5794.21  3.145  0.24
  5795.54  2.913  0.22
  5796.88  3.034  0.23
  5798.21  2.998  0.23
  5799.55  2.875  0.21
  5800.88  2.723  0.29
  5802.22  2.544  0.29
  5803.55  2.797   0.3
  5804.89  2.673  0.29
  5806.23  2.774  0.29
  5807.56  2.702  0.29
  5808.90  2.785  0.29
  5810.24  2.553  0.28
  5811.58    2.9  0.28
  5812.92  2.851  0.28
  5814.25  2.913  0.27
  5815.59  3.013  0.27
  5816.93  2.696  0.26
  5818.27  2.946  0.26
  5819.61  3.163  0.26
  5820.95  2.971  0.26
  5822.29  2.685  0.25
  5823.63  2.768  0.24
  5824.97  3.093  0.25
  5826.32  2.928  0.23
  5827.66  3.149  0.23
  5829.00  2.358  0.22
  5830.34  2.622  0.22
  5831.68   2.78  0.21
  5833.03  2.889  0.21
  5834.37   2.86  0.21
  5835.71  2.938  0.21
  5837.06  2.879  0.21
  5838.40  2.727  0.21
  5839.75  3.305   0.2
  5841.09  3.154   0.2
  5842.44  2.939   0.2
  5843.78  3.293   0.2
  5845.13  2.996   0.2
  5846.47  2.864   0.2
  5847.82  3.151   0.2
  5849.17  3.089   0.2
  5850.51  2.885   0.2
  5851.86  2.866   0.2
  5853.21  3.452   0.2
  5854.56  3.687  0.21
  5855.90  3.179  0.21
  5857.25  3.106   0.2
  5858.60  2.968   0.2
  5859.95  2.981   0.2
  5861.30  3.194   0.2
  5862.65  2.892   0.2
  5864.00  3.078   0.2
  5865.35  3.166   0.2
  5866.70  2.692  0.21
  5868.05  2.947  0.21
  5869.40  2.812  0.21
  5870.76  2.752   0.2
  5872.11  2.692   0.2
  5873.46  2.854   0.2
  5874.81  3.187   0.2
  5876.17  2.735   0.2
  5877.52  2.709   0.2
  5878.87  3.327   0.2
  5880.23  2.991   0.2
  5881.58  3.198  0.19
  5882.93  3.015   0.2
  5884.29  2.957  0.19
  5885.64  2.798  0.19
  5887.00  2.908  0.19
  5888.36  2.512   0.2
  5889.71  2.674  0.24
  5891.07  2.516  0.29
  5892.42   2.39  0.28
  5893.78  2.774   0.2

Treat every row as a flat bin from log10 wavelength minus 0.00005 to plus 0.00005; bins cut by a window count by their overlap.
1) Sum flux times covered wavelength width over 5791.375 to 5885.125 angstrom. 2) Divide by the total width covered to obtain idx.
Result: 2.94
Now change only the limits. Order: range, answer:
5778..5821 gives 2.88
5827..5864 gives 3.01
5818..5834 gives 2.86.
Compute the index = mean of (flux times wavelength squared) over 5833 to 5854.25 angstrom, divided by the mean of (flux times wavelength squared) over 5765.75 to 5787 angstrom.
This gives 1.08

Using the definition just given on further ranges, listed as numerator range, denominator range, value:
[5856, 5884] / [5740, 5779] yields 1.08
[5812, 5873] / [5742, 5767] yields 1.06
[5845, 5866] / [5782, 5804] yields 1.09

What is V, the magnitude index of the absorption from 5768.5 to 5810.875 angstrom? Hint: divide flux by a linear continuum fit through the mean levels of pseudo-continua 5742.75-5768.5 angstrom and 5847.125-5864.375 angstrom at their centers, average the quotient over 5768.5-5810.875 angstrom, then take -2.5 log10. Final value 0.052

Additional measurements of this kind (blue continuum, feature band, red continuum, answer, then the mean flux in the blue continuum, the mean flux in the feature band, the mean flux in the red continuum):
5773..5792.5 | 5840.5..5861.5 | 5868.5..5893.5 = -0.10 mag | 2.82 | 3.11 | 2.83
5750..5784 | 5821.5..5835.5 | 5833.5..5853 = 0.06 mag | 2.86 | 2.82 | 3.01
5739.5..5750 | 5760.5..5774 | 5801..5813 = -0.06 mag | 2.89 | 2.98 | 2.72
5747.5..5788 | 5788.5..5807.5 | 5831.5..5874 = 0.02 mag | 2.87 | 2.87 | 3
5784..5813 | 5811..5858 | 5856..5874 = -0.03 mag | 2.86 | 2.97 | 2.94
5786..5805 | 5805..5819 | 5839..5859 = 0.06 mag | 2.9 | 2.81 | 3.13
